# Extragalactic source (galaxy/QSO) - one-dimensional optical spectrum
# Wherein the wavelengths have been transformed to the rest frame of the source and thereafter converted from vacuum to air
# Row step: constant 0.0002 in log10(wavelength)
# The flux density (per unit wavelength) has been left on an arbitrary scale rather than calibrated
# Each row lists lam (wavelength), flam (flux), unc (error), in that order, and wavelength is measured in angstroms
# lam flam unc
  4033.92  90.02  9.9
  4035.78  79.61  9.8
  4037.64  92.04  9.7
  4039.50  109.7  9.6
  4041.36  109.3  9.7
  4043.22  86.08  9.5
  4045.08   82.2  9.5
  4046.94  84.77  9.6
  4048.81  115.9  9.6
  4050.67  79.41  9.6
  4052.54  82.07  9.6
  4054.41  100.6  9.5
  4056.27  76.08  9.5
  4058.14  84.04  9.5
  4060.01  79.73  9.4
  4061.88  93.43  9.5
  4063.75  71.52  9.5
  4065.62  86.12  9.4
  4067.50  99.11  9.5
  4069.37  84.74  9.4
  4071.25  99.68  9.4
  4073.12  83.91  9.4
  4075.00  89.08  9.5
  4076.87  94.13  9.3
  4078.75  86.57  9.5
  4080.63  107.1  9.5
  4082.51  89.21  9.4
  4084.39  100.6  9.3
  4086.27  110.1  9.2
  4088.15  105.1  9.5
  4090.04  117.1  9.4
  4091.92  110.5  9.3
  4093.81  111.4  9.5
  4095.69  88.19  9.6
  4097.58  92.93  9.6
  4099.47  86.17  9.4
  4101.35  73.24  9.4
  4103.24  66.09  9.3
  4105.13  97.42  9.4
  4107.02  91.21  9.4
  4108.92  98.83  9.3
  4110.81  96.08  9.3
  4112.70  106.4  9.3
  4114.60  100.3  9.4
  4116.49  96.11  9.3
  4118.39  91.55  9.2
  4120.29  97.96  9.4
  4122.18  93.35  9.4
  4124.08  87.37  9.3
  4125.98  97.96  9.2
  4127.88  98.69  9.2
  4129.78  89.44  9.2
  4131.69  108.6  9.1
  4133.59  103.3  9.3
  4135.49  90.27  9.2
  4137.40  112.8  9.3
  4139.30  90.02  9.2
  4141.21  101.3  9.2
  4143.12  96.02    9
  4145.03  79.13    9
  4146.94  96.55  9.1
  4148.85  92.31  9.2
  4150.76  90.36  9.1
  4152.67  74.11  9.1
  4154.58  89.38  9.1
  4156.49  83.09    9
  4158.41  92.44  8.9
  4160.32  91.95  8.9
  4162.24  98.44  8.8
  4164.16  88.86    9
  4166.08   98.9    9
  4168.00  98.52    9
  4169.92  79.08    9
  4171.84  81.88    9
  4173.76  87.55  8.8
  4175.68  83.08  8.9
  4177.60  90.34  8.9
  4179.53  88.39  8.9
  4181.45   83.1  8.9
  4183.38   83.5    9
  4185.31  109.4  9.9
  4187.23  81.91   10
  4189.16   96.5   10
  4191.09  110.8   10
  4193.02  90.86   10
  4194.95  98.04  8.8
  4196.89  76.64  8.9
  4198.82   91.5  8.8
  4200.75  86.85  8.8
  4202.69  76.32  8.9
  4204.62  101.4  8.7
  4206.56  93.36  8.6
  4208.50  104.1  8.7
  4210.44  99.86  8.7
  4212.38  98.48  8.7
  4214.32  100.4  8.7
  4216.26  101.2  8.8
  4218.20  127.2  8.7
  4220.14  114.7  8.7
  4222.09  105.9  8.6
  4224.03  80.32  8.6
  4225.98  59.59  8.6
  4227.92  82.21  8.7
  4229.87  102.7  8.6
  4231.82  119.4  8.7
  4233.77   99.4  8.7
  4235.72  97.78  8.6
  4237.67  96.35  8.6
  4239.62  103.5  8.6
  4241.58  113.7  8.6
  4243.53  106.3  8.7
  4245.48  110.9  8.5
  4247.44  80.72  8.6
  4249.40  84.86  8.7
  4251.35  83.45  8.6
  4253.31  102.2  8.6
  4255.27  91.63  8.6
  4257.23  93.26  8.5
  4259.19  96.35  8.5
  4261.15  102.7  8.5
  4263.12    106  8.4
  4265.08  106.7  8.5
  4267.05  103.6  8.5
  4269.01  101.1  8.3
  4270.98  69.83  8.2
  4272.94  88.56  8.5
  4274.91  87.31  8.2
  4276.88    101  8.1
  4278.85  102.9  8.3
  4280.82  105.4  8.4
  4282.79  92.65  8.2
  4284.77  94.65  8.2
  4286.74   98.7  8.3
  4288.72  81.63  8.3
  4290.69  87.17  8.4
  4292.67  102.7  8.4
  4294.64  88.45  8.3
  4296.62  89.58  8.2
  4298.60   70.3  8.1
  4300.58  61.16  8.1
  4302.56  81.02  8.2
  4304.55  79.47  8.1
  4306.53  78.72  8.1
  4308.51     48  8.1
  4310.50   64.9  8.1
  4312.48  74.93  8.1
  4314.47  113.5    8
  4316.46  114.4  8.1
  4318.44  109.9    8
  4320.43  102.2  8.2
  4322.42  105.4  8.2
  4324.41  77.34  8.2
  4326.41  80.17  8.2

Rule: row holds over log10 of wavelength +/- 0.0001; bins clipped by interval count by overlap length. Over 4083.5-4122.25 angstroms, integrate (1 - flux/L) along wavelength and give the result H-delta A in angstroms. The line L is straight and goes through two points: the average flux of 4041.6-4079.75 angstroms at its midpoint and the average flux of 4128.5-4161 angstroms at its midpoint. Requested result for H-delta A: -2.6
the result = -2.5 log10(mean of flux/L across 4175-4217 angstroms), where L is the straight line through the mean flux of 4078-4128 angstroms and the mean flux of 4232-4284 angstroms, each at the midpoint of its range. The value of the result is 0.05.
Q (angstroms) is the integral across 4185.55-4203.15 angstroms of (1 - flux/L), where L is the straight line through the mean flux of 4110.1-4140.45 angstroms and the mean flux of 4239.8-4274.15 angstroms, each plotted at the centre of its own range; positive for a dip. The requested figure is 1.1 angstroms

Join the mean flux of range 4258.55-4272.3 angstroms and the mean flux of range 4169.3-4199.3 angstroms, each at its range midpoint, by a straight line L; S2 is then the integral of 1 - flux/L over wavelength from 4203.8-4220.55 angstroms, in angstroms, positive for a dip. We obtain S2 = -2.1 angstroms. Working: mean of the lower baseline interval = 89.6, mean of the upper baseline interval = 97.9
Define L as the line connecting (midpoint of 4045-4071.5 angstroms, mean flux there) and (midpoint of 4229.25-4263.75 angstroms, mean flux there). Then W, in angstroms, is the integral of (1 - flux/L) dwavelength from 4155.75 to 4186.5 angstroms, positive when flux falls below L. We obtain 1.6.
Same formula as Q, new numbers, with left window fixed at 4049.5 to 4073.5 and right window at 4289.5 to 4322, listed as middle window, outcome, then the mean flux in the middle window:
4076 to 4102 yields -3.6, 98.3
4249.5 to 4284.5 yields -4.1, 95.8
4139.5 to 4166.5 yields -1.4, 90.7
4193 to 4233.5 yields -4.7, 95.9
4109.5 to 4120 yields -1.4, 98.1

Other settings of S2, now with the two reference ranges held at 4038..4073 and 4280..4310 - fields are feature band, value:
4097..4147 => -3.25 angstroms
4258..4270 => -2.59 angstroms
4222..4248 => -3.63 angstroms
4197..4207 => -0.29 angstroms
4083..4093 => -2.09 angstroms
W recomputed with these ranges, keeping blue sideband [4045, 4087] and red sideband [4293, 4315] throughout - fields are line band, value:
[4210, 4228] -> -3.4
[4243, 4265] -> -4.5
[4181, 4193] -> -1.5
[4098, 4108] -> 0.6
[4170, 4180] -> -0.1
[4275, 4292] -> -3.6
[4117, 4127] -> -0.7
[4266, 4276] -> -1.4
